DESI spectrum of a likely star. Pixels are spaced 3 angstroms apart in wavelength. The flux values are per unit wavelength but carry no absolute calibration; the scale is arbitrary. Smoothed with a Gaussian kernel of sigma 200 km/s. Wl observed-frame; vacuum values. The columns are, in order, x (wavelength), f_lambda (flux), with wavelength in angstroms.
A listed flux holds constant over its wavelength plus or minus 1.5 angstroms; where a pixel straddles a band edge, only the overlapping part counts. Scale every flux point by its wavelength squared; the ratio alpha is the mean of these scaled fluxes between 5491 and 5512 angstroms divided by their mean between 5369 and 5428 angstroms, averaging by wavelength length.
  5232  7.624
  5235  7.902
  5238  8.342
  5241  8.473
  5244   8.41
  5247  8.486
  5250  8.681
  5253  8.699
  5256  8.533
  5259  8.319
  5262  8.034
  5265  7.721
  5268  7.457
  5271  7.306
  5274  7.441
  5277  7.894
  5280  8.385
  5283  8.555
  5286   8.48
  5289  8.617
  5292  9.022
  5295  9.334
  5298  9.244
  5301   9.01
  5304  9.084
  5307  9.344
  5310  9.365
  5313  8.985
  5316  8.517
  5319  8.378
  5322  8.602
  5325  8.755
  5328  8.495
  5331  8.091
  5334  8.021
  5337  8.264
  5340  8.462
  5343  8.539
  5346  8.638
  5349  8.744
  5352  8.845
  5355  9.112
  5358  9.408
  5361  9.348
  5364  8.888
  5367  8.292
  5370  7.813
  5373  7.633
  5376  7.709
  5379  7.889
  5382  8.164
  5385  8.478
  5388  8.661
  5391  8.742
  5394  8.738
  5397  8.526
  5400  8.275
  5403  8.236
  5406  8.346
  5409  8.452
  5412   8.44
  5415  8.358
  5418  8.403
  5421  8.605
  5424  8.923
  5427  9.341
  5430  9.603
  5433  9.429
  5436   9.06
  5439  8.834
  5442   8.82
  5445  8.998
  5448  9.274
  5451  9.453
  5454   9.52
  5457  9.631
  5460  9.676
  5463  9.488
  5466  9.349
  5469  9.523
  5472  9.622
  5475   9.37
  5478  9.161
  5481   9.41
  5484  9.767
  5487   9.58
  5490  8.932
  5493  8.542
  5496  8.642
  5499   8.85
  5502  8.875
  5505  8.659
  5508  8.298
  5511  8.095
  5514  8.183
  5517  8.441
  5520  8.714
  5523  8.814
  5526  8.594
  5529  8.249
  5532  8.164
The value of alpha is 1.1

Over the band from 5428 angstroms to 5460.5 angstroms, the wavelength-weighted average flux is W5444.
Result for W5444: 9.29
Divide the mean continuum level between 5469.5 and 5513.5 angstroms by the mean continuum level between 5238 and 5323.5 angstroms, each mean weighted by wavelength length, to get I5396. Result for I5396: 1.06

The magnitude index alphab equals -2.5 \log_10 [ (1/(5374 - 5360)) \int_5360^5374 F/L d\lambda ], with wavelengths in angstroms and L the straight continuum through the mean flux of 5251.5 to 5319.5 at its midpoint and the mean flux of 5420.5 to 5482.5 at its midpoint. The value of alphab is 0.06 mag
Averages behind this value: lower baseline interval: 8.51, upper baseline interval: 9.3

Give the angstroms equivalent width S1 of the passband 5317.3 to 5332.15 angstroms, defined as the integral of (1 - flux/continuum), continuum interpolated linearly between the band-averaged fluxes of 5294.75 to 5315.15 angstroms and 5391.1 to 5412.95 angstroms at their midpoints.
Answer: 0.9 angstroms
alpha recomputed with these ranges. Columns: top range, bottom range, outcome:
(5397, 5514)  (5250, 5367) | 1.11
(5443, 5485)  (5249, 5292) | 1.24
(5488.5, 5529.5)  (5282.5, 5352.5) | 1.05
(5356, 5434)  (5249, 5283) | 1.12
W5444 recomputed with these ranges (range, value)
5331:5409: 8.46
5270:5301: 8.47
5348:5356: 8.9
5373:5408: 8.31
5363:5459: 8.68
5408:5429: 8.67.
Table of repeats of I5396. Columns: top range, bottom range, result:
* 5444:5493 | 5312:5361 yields 1.09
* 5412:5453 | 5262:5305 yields 1.07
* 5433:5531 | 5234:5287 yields 1.10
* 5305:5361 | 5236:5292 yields 1.06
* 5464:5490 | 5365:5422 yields 1.14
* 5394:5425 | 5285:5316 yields 0.94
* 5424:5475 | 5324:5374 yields 1.09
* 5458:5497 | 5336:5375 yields 1.08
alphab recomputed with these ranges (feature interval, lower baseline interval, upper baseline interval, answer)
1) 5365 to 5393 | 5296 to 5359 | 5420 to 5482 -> 0.10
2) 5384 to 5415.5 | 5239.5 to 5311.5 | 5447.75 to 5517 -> 0.05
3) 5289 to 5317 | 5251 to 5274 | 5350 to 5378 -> -0.11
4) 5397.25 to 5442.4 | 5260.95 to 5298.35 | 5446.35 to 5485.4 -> 0.05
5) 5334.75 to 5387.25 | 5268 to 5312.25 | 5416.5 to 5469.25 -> 0.05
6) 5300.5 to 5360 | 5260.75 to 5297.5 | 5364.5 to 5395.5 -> -0.07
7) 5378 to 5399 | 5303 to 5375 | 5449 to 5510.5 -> 0.05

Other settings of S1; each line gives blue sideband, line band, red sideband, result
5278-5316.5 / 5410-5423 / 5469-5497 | 0.9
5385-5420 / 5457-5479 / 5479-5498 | -1.2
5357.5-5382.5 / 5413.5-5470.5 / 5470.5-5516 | -3.3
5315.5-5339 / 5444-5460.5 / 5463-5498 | -0.6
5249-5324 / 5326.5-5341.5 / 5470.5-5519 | 0.6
